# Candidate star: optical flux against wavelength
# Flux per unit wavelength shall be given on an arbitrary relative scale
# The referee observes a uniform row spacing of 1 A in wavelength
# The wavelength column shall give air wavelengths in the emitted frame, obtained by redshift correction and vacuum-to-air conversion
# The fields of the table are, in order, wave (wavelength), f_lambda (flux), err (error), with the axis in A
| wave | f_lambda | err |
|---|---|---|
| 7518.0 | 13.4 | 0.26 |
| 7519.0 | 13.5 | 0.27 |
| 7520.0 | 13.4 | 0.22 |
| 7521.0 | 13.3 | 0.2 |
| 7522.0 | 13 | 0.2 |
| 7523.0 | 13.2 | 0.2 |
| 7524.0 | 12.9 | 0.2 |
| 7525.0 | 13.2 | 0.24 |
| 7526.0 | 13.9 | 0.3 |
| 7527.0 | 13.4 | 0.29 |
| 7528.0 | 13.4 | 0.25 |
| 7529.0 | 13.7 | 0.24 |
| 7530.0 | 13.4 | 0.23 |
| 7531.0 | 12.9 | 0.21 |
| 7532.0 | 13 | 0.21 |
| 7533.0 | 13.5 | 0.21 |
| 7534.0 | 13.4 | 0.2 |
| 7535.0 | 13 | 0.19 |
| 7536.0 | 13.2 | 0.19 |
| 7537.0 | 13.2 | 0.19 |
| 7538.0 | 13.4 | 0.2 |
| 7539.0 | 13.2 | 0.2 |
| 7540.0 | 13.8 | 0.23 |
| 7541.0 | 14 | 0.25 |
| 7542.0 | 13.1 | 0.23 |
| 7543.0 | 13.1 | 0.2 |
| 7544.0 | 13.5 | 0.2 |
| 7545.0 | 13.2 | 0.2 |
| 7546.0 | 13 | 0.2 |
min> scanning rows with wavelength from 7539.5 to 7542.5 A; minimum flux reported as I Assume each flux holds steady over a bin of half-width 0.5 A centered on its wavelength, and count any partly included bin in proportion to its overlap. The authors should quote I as 13.1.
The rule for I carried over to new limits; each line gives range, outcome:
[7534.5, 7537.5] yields 13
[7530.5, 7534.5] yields 12.9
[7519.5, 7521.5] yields 13.3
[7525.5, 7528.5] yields 13.4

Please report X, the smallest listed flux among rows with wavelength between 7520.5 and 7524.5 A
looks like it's 12.9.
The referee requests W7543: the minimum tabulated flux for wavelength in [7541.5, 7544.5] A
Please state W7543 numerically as 13.1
